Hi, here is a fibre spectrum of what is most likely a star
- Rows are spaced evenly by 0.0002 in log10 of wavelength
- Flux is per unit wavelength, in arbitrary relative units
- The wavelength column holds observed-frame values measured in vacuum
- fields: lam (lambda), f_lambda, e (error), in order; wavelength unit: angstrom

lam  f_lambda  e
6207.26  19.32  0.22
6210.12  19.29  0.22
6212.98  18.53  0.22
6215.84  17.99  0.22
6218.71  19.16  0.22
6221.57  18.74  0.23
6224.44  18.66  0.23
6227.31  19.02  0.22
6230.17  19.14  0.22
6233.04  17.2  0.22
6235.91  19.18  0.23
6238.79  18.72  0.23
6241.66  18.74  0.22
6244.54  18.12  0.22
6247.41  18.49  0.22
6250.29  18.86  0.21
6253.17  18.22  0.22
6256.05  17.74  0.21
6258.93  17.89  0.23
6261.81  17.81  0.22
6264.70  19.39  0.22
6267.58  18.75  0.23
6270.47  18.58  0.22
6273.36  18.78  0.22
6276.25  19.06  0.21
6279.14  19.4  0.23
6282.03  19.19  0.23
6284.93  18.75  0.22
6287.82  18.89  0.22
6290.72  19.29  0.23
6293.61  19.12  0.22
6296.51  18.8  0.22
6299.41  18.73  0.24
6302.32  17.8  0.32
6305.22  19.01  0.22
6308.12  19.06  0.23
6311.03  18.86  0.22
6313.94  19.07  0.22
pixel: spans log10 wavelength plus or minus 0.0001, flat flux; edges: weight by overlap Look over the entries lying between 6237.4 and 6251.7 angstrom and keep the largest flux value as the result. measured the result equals 18.86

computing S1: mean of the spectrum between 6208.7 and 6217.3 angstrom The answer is 18.6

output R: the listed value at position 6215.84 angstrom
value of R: 17.99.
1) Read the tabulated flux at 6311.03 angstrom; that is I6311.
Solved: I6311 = 18.86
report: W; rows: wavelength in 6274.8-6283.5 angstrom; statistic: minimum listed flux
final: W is 19.06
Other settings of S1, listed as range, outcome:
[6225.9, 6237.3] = 18.6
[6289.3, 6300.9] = 19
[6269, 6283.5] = 19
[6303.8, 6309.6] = 19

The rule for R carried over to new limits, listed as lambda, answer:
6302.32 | 17.8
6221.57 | 18.74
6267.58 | 18.75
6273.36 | 18.78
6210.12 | 19.29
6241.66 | 18.74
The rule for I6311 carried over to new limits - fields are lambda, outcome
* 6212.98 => 18.53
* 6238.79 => 18.72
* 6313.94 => 19.07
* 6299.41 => 18.73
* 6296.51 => 18.8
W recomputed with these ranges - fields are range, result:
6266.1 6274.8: 18.58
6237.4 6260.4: 17.74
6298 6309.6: 17.8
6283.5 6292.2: 18.75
